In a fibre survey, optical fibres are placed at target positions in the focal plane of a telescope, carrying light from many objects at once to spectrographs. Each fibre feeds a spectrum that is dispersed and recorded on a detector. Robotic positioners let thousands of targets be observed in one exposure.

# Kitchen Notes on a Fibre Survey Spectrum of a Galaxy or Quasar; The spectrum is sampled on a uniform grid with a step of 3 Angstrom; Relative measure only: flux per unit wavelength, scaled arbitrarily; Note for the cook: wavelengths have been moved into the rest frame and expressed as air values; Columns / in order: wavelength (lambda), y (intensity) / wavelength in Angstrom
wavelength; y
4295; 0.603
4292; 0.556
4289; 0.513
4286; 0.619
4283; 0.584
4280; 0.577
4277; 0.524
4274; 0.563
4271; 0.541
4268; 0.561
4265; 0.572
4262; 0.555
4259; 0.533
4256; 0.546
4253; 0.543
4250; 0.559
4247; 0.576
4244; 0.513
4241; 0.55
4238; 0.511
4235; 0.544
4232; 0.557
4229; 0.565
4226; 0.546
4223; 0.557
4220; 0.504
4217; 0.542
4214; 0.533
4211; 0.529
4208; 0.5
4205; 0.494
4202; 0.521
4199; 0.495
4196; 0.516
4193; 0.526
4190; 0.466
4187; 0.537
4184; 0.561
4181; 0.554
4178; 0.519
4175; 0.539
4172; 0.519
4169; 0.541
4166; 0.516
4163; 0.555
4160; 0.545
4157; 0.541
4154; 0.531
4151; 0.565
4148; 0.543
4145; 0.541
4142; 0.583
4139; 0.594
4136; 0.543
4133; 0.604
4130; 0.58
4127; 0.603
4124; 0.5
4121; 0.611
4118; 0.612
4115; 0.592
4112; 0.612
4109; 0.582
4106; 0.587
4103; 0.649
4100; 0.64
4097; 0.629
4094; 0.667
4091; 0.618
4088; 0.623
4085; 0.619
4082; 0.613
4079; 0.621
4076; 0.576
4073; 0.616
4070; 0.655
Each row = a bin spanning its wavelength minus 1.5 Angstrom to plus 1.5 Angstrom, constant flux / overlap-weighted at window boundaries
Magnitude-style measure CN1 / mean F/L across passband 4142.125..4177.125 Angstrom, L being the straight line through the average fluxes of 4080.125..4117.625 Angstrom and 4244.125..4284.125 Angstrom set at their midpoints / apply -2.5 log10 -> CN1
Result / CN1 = 0.10 mag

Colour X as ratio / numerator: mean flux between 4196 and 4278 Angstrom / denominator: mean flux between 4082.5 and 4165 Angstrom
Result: 0.92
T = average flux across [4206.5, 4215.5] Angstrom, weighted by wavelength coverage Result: 0.521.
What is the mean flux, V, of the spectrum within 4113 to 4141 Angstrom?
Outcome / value 0.583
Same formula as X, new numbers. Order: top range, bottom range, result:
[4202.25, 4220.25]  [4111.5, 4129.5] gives 0.88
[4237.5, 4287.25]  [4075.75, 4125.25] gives 0.91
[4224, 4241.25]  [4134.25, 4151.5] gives 0.97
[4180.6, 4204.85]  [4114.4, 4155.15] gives 0.91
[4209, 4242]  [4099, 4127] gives 0.90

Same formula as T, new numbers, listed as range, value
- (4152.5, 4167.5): 0.538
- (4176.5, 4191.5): 0.527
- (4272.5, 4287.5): 0.573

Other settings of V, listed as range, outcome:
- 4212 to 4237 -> 0.543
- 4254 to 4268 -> 0.552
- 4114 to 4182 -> 0.558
